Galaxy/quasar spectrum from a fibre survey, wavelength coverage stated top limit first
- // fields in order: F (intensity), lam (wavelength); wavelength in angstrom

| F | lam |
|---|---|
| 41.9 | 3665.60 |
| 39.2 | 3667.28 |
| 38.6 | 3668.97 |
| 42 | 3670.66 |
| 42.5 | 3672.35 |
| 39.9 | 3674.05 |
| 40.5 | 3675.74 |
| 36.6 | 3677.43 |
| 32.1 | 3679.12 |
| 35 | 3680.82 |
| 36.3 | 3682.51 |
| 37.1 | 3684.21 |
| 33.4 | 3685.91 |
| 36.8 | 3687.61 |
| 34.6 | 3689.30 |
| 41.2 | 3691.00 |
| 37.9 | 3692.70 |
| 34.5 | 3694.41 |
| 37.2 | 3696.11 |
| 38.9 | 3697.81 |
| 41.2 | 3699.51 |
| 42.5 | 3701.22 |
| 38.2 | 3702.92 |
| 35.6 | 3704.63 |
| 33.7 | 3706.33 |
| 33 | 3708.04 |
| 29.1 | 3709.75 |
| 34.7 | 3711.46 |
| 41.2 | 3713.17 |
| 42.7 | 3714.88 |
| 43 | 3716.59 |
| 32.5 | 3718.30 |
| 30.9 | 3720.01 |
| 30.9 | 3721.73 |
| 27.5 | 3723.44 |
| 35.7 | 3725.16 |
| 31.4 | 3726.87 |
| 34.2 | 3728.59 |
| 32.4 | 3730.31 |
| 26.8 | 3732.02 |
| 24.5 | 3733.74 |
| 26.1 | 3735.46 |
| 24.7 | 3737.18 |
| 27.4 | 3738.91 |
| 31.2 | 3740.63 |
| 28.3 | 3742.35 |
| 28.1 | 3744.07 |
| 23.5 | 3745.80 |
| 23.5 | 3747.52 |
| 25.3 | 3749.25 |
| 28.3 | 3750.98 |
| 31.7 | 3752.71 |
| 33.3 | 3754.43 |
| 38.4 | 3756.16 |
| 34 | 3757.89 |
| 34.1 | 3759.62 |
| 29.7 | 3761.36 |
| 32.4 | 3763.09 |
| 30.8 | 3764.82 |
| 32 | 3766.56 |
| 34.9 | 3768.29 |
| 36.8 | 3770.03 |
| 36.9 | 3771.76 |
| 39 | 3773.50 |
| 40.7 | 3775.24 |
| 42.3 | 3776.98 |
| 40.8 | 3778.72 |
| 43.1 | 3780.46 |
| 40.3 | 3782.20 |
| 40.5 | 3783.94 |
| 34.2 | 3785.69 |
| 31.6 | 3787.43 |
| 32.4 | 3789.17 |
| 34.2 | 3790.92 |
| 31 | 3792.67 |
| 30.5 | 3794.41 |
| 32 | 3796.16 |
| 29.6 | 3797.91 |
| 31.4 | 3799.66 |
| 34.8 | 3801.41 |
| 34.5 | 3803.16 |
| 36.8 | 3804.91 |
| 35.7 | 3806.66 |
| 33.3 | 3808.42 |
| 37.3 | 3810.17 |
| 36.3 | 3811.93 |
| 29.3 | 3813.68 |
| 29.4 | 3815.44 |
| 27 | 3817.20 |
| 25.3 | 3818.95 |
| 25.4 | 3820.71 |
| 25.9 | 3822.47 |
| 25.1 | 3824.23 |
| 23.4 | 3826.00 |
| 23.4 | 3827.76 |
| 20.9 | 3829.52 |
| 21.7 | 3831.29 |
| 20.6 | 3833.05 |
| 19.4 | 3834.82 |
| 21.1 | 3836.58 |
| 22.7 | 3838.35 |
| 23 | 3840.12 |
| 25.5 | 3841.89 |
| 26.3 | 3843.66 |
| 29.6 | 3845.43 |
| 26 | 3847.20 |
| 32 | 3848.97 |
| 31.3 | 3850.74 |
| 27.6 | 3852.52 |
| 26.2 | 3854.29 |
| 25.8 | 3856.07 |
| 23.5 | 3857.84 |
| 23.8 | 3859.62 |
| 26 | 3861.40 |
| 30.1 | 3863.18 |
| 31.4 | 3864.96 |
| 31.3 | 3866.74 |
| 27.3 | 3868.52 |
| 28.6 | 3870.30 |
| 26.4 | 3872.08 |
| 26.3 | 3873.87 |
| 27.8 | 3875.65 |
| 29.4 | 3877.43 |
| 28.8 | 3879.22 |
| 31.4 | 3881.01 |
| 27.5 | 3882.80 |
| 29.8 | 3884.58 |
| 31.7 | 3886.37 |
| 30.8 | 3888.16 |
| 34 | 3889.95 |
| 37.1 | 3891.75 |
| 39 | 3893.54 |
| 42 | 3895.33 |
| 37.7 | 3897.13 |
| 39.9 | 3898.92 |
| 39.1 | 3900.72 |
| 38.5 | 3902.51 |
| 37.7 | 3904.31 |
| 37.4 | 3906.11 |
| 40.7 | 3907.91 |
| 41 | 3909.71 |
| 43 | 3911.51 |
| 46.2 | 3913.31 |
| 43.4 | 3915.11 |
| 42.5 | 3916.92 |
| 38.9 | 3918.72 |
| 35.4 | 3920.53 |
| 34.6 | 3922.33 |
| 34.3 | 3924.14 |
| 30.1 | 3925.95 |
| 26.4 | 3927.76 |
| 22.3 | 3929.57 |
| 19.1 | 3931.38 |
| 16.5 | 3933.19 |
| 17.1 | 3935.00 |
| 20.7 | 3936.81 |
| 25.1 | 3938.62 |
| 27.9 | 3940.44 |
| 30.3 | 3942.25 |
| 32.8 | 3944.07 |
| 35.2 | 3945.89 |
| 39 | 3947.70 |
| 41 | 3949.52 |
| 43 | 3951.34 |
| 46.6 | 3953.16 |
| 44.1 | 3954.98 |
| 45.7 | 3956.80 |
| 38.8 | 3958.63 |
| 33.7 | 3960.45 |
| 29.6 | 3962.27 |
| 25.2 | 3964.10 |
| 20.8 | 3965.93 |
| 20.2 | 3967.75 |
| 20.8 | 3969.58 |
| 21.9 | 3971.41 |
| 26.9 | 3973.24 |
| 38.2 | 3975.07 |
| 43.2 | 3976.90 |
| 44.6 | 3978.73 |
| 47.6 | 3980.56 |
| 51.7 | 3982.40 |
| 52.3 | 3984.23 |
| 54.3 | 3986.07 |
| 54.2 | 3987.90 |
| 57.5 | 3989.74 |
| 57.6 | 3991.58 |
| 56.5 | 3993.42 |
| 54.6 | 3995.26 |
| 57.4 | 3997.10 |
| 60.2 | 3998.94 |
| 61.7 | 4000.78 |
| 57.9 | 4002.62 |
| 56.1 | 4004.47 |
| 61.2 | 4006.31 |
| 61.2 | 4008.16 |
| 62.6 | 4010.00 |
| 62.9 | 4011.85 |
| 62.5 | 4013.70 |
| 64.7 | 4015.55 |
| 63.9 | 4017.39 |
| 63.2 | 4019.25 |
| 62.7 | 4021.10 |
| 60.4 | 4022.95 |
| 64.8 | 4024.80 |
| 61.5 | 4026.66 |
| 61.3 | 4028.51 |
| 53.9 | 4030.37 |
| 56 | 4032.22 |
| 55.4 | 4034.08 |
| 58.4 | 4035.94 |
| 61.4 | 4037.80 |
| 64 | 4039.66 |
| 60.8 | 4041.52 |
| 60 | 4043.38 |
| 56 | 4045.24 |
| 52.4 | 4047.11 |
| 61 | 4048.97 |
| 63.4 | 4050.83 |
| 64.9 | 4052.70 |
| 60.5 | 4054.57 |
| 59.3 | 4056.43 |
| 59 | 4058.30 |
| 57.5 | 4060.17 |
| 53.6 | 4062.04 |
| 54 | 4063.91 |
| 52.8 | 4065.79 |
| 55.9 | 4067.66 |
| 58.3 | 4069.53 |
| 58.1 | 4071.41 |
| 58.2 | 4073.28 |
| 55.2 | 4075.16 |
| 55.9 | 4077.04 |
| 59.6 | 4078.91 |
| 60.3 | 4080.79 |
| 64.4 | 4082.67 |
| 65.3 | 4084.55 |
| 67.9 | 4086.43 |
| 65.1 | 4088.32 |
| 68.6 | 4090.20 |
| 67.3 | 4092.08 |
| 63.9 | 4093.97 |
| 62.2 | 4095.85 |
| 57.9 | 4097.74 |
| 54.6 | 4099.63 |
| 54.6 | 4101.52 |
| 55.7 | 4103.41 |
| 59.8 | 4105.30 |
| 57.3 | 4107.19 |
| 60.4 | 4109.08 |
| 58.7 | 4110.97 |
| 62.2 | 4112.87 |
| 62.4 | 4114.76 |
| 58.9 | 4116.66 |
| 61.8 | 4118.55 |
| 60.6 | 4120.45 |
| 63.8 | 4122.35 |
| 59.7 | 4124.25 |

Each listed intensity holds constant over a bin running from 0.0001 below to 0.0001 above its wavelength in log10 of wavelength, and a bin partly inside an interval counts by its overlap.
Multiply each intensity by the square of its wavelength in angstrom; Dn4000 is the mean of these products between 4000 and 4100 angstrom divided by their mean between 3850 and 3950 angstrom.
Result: 2.0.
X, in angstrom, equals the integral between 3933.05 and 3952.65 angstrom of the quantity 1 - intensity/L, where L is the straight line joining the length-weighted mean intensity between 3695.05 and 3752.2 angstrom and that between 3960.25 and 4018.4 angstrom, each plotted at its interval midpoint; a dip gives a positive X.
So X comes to 6.4 angstrom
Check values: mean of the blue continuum 32.2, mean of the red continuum 48.5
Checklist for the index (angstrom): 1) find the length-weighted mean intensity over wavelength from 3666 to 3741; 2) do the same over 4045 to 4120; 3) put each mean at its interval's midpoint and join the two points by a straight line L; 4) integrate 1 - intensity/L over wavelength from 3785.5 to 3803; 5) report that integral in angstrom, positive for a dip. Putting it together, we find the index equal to 3.77 angstrom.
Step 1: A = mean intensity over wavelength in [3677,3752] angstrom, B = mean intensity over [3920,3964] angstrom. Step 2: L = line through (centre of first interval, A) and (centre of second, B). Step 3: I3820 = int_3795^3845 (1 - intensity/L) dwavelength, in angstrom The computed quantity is 7.4 angstrom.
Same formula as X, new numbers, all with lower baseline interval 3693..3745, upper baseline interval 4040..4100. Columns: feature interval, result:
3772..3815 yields 3.78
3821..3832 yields 4.75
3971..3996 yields 2.69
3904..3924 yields 3.39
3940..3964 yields 6.44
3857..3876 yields 7.25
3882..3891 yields 2.96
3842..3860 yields 6.68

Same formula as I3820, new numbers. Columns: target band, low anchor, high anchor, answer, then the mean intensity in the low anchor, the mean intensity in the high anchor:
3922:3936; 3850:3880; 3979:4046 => 5.6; 27.7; 58.7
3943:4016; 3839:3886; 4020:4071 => 3.2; 27.8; 58.9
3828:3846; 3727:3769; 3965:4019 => 6.9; 29.8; 50.4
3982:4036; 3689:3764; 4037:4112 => -4.4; 32.8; 59.6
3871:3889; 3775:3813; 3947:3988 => 3.8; 35.5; 38.1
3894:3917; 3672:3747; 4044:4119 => 3.4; 34.1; 59.6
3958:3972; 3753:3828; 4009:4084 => 6.8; 33.3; 59.5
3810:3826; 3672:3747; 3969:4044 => 5.2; 34.1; 55.2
